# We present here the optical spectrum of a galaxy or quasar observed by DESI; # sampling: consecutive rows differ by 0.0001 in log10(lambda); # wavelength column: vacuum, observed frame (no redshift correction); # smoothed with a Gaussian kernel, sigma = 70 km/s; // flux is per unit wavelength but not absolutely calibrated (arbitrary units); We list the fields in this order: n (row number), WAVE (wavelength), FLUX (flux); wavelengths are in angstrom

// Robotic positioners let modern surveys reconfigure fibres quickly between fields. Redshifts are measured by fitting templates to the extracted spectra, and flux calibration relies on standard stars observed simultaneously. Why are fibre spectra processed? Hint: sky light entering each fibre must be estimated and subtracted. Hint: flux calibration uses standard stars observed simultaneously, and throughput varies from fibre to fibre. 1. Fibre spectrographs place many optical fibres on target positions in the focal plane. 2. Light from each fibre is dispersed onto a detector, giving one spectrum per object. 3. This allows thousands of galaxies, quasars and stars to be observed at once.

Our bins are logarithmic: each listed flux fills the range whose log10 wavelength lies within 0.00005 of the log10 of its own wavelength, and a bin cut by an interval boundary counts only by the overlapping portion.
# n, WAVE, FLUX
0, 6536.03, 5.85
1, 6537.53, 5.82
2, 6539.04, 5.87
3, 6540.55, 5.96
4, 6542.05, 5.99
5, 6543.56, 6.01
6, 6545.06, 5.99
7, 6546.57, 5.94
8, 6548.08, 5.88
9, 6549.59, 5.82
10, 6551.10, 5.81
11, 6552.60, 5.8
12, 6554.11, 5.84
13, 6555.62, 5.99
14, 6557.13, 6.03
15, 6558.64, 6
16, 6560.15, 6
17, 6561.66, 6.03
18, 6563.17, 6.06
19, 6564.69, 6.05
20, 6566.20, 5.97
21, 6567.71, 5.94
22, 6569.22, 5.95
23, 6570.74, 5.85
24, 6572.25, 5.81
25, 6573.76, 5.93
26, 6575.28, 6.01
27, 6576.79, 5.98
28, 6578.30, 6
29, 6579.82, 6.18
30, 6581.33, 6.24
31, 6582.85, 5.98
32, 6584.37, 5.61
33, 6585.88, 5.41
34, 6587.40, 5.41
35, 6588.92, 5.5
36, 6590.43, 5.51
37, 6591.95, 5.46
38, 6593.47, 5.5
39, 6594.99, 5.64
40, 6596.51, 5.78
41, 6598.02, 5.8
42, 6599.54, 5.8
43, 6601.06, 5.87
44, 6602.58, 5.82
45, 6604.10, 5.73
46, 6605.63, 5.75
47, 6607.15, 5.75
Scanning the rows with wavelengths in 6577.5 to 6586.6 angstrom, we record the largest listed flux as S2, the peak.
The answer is 6.24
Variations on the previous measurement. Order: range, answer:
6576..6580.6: 6.18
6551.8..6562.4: 6.03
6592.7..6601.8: 5.87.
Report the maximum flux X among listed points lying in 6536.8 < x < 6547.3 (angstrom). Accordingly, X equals 6.01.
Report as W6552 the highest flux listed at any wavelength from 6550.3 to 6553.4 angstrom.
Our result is 5.81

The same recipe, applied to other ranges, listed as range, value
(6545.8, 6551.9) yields 5.94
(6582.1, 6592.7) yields 5.98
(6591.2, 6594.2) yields 5.5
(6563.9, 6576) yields 6.05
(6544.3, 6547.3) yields 5.99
